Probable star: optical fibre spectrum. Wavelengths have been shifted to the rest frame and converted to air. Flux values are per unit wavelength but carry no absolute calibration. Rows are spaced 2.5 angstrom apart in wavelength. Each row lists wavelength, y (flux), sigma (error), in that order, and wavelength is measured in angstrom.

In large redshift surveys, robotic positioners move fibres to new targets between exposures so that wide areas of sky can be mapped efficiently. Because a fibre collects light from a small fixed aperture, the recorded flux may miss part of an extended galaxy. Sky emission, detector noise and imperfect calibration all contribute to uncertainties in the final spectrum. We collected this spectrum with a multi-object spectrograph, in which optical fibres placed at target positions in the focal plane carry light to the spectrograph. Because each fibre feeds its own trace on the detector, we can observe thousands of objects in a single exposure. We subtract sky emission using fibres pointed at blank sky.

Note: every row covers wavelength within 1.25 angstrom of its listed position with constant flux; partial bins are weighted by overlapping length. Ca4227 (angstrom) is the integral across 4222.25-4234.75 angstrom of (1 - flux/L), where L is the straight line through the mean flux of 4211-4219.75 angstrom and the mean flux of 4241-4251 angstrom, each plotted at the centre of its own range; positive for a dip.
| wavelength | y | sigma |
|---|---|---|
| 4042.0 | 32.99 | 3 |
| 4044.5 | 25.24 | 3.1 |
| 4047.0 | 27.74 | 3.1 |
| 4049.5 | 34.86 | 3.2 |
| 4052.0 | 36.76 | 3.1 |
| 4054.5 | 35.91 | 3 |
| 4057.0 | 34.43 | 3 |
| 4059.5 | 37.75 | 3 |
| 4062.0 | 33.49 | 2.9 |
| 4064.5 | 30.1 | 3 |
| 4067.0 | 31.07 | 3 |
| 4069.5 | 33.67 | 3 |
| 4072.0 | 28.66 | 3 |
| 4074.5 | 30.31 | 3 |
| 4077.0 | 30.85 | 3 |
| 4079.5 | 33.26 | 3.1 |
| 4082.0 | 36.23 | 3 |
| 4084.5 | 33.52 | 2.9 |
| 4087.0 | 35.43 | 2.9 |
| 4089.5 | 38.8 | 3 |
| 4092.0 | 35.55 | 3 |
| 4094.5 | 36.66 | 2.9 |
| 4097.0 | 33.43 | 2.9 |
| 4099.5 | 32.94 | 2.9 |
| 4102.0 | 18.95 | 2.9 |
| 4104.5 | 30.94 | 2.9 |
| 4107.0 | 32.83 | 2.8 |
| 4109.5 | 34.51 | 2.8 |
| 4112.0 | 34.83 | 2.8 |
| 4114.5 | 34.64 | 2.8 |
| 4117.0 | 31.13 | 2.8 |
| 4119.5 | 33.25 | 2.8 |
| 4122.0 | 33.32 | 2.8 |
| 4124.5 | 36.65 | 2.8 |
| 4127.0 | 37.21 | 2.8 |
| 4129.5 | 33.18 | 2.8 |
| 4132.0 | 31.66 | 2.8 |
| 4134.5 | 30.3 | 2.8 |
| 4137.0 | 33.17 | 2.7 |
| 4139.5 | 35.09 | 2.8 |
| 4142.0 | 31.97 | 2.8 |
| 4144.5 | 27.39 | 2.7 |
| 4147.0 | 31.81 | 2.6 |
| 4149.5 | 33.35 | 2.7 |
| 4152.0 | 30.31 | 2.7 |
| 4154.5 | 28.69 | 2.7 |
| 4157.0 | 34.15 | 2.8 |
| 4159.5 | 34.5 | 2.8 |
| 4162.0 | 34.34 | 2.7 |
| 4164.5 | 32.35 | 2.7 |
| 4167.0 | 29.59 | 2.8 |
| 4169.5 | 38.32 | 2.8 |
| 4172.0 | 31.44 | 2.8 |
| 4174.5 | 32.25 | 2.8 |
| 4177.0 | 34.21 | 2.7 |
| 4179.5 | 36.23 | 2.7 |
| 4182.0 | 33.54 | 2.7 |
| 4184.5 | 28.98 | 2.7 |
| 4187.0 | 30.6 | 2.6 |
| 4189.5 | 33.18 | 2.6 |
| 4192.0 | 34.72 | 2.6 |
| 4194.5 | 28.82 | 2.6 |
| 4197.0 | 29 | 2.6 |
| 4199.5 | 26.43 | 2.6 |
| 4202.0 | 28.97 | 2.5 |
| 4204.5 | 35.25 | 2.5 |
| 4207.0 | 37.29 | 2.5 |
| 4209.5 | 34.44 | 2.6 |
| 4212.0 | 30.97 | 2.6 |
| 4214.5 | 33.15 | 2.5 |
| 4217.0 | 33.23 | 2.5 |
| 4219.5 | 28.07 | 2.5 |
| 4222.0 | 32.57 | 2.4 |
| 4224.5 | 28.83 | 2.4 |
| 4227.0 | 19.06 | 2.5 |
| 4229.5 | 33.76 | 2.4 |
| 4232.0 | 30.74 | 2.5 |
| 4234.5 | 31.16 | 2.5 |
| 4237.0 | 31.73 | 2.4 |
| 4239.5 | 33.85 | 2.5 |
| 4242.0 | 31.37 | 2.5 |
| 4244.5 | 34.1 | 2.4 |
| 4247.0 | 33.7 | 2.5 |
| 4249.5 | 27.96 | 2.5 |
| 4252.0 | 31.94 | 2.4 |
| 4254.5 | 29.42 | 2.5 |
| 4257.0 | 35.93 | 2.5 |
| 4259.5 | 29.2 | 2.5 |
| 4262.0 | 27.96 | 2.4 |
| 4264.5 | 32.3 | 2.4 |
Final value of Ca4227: 1.2 angstrom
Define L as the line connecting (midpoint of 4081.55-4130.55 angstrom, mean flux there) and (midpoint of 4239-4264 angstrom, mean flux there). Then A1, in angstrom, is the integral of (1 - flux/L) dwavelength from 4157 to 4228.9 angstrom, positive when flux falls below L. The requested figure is 1.2 angstrom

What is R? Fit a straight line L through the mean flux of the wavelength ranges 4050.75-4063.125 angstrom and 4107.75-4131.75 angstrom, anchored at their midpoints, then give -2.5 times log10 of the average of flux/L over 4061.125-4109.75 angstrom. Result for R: 0.08 mag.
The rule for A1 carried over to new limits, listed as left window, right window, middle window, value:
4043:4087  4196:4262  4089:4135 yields -1.31 angstrom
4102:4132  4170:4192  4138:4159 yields 0.82 angstrom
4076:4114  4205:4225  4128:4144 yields 0.31 angstrom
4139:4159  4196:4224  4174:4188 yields -0.46 angstrom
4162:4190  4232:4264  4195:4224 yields 0.55 angstrom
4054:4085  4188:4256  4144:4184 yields -0.99 angstrom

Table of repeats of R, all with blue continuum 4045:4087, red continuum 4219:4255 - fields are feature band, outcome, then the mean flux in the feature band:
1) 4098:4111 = 0.08 mag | 30.2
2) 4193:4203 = 0.10 mag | 28.4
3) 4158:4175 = -0.06 mag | 33.3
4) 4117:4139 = -0.05 mag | 33.5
